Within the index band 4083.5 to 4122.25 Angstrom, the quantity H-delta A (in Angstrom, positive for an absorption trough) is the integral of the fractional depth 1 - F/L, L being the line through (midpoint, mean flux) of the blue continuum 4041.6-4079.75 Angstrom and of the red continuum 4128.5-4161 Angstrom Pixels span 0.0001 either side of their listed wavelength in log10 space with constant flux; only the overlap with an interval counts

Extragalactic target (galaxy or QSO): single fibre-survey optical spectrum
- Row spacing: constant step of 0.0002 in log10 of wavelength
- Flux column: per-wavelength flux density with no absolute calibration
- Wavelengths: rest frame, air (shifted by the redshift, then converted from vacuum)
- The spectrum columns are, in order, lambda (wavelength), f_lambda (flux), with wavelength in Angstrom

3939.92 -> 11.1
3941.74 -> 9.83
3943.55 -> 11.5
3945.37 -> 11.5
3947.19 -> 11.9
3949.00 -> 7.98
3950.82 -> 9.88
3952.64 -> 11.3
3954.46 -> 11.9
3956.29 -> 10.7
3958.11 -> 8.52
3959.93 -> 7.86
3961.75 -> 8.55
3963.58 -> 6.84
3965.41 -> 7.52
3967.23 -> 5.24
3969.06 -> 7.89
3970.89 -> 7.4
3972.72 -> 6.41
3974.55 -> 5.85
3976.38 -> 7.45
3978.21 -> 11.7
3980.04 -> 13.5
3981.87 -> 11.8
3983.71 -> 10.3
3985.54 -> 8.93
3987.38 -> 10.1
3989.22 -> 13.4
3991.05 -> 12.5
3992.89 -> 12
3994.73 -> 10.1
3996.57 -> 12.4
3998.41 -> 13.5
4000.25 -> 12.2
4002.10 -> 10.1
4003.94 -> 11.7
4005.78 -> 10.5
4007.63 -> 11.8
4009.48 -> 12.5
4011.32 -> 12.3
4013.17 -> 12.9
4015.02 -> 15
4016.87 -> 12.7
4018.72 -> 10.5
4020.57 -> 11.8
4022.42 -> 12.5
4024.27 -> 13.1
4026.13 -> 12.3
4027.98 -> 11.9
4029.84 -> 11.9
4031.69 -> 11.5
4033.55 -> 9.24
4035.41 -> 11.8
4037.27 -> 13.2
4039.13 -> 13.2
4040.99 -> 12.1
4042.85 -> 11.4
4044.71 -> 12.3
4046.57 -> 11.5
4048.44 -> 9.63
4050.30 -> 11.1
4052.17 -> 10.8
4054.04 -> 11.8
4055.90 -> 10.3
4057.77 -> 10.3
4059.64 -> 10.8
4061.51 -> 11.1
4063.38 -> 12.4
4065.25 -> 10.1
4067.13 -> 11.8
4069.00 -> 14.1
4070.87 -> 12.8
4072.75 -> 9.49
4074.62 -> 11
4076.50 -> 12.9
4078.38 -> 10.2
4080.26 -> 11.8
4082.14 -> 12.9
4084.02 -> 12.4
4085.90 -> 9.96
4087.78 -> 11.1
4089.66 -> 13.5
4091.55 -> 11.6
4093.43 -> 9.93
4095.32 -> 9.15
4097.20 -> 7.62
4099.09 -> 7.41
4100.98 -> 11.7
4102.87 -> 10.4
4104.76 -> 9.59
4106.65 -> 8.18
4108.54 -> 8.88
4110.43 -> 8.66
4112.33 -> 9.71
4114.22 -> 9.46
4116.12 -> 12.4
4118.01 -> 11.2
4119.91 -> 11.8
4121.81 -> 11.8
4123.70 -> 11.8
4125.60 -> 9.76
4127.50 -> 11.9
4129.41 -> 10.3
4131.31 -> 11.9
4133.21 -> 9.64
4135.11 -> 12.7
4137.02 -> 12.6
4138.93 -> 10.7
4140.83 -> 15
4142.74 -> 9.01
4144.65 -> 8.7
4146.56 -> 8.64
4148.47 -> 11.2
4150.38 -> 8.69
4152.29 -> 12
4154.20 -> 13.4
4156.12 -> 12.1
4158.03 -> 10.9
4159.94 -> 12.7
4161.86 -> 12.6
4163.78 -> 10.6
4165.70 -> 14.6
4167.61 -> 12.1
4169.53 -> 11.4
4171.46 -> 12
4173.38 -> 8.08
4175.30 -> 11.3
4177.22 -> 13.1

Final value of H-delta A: 3.4 Angstrom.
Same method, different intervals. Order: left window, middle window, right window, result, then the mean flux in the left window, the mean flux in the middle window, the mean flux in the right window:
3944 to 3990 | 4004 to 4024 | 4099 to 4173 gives -4.9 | 9.38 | 12.3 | 11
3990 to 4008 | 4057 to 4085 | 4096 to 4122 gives -3.0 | 11.7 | 11.6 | 9.85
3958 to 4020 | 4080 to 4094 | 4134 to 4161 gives -0.9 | 10.4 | 11.7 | 11.3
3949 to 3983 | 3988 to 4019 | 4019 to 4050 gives -4.9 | 8.89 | 12.1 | 11.8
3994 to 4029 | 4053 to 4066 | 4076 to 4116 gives 0.1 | 12.1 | 11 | 10.3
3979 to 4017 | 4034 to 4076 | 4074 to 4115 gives -1.9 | 11.9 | 11.5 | 10.4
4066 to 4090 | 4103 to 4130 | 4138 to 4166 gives 2.7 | 11.8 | 10.4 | 11.3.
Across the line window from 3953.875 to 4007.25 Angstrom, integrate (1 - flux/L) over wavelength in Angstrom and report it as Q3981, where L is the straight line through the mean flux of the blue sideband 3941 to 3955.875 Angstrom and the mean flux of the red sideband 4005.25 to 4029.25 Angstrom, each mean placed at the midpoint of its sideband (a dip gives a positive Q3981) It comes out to 7.44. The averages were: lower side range 10.7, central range 9.9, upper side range 12.3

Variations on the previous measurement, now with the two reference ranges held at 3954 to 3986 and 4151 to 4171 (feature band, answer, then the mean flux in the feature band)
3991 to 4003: -3.31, 11.8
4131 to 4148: 1.19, 11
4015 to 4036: -4.64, 11.9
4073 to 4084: -1.00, 11.7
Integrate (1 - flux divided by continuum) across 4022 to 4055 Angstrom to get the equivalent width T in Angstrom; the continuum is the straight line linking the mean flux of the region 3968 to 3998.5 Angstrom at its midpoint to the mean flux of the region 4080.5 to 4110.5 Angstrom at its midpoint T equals -4.8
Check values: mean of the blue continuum 10.2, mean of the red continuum 10.3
